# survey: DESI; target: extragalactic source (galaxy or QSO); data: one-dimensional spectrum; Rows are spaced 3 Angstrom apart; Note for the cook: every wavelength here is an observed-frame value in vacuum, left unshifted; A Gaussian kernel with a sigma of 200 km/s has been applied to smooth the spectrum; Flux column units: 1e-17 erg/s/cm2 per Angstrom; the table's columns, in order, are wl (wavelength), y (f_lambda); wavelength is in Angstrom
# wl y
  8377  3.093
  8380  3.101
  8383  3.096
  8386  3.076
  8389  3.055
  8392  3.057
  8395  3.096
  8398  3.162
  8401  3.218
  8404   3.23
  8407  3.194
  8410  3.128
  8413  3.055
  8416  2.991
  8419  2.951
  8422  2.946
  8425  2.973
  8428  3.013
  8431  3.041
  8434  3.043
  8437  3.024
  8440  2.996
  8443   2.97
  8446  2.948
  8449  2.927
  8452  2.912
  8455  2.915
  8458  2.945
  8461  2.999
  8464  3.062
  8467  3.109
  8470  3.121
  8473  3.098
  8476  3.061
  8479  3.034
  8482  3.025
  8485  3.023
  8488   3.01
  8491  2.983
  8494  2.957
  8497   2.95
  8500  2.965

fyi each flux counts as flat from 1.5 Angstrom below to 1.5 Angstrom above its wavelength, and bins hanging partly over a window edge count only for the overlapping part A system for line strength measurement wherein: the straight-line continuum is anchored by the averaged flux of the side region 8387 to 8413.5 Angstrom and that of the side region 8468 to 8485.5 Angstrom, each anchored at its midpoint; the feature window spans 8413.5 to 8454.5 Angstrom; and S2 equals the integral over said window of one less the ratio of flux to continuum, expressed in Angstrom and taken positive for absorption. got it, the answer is 1.6 Angstrom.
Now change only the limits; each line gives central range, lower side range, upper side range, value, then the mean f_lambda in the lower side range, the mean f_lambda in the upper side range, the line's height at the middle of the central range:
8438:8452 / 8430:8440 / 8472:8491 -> 0.3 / 3.03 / 3.04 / 3.03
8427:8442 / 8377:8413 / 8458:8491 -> 0.3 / 3.12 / 3.05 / 3.09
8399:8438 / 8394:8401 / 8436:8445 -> 0.1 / 3.15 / 2.99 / 3.07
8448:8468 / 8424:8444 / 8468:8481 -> 0.5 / 3.01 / 3.08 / 3.05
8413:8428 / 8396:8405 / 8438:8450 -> 0.5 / 3.2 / 2.96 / 3.09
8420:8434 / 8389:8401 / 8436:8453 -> 0.1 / 3.11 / 2.96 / 3.02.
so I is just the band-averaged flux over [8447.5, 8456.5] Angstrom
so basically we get 2.92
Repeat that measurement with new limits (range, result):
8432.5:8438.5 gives 3.03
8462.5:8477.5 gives 3.09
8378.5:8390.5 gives 3.08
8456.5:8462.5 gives 2.97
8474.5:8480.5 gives 3.05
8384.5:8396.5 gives 3.07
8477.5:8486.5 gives 3.03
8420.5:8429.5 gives 2.98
